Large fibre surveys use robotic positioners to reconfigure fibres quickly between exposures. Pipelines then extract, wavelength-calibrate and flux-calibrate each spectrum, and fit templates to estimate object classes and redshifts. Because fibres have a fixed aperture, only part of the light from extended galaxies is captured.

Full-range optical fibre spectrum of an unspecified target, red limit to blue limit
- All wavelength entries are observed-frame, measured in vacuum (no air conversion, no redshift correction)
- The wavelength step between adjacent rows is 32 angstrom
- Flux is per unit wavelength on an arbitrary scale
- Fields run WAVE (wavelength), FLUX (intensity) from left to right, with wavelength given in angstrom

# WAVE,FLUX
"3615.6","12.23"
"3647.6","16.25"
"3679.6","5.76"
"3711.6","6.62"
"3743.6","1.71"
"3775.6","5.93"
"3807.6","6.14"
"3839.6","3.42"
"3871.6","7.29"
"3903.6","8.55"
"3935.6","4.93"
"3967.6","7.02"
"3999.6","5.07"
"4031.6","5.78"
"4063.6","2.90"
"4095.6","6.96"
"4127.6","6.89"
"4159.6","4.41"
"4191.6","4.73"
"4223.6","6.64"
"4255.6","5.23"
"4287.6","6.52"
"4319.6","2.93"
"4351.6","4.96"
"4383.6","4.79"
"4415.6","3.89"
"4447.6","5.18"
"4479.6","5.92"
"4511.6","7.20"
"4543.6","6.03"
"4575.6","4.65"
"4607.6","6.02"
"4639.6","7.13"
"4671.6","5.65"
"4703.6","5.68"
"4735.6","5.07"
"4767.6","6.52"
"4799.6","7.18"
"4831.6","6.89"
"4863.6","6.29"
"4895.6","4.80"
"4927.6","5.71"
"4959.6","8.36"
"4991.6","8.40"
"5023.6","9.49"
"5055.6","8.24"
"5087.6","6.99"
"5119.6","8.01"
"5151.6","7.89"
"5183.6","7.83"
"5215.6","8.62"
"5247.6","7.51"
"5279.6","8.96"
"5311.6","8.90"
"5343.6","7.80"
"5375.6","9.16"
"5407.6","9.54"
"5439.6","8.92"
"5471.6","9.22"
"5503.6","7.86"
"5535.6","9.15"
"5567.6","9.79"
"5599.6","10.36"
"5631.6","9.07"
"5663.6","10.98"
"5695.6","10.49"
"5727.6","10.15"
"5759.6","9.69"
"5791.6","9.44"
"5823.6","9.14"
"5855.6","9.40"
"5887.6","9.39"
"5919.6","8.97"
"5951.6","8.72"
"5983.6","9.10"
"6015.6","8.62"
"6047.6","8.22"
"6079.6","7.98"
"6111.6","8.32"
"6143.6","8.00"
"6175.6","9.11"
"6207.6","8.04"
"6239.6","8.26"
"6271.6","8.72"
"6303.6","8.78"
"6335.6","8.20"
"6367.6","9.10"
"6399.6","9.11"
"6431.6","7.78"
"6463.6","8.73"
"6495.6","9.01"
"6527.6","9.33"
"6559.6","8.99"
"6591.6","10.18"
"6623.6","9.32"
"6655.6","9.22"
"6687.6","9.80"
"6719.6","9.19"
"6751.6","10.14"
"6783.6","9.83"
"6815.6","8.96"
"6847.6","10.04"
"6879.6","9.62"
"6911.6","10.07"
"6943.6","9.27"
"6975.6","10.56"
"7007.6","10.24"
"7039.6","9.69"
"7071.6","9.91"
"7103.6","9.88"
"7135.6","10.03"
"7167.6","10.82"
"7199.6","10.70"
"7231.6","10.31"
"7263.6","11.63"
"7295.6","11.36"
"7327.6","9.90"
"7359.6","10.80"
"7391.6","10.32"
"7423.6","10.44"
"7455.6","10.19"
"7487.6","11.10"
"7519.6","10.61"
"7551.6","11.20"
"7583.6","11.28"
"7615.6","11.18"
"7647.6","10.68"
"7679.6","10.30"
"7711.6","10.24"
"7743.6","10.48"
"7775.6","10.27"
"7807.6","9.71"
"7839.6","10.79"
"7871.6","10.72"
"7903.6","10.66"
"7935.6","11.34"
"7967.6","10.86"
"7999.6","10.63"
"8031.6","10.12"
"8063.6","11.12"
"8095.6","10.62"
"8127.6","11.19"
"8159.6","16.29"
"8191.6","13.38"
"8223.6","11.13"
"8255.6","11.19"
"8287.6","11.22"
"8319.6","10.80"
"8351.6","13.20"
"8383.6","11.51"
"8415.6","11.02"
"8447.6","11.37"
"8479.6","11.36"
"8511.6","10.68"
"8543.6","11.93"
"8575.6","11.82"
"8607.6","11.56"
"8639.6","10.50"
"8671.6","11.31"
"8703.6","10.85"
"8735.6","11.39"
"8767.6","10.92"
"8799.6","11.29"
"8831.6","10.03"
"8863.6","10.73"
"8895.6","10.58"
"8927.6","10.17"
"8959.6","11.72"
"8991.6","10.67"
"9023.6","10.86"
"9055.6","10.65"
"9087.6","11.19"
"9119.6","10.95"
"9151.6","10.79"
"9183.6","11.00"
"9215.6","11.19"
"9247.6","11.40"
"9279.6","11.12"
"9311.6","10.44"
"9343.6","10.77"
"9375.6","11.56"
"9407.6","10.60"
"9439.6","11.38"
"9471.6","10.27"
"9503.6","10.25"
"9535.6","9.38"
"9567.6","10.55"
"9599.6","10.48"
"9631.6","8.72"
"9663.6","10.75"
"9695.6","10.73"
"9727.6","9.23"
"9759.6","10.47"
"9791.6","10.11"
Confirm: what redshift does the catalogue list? 0.24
